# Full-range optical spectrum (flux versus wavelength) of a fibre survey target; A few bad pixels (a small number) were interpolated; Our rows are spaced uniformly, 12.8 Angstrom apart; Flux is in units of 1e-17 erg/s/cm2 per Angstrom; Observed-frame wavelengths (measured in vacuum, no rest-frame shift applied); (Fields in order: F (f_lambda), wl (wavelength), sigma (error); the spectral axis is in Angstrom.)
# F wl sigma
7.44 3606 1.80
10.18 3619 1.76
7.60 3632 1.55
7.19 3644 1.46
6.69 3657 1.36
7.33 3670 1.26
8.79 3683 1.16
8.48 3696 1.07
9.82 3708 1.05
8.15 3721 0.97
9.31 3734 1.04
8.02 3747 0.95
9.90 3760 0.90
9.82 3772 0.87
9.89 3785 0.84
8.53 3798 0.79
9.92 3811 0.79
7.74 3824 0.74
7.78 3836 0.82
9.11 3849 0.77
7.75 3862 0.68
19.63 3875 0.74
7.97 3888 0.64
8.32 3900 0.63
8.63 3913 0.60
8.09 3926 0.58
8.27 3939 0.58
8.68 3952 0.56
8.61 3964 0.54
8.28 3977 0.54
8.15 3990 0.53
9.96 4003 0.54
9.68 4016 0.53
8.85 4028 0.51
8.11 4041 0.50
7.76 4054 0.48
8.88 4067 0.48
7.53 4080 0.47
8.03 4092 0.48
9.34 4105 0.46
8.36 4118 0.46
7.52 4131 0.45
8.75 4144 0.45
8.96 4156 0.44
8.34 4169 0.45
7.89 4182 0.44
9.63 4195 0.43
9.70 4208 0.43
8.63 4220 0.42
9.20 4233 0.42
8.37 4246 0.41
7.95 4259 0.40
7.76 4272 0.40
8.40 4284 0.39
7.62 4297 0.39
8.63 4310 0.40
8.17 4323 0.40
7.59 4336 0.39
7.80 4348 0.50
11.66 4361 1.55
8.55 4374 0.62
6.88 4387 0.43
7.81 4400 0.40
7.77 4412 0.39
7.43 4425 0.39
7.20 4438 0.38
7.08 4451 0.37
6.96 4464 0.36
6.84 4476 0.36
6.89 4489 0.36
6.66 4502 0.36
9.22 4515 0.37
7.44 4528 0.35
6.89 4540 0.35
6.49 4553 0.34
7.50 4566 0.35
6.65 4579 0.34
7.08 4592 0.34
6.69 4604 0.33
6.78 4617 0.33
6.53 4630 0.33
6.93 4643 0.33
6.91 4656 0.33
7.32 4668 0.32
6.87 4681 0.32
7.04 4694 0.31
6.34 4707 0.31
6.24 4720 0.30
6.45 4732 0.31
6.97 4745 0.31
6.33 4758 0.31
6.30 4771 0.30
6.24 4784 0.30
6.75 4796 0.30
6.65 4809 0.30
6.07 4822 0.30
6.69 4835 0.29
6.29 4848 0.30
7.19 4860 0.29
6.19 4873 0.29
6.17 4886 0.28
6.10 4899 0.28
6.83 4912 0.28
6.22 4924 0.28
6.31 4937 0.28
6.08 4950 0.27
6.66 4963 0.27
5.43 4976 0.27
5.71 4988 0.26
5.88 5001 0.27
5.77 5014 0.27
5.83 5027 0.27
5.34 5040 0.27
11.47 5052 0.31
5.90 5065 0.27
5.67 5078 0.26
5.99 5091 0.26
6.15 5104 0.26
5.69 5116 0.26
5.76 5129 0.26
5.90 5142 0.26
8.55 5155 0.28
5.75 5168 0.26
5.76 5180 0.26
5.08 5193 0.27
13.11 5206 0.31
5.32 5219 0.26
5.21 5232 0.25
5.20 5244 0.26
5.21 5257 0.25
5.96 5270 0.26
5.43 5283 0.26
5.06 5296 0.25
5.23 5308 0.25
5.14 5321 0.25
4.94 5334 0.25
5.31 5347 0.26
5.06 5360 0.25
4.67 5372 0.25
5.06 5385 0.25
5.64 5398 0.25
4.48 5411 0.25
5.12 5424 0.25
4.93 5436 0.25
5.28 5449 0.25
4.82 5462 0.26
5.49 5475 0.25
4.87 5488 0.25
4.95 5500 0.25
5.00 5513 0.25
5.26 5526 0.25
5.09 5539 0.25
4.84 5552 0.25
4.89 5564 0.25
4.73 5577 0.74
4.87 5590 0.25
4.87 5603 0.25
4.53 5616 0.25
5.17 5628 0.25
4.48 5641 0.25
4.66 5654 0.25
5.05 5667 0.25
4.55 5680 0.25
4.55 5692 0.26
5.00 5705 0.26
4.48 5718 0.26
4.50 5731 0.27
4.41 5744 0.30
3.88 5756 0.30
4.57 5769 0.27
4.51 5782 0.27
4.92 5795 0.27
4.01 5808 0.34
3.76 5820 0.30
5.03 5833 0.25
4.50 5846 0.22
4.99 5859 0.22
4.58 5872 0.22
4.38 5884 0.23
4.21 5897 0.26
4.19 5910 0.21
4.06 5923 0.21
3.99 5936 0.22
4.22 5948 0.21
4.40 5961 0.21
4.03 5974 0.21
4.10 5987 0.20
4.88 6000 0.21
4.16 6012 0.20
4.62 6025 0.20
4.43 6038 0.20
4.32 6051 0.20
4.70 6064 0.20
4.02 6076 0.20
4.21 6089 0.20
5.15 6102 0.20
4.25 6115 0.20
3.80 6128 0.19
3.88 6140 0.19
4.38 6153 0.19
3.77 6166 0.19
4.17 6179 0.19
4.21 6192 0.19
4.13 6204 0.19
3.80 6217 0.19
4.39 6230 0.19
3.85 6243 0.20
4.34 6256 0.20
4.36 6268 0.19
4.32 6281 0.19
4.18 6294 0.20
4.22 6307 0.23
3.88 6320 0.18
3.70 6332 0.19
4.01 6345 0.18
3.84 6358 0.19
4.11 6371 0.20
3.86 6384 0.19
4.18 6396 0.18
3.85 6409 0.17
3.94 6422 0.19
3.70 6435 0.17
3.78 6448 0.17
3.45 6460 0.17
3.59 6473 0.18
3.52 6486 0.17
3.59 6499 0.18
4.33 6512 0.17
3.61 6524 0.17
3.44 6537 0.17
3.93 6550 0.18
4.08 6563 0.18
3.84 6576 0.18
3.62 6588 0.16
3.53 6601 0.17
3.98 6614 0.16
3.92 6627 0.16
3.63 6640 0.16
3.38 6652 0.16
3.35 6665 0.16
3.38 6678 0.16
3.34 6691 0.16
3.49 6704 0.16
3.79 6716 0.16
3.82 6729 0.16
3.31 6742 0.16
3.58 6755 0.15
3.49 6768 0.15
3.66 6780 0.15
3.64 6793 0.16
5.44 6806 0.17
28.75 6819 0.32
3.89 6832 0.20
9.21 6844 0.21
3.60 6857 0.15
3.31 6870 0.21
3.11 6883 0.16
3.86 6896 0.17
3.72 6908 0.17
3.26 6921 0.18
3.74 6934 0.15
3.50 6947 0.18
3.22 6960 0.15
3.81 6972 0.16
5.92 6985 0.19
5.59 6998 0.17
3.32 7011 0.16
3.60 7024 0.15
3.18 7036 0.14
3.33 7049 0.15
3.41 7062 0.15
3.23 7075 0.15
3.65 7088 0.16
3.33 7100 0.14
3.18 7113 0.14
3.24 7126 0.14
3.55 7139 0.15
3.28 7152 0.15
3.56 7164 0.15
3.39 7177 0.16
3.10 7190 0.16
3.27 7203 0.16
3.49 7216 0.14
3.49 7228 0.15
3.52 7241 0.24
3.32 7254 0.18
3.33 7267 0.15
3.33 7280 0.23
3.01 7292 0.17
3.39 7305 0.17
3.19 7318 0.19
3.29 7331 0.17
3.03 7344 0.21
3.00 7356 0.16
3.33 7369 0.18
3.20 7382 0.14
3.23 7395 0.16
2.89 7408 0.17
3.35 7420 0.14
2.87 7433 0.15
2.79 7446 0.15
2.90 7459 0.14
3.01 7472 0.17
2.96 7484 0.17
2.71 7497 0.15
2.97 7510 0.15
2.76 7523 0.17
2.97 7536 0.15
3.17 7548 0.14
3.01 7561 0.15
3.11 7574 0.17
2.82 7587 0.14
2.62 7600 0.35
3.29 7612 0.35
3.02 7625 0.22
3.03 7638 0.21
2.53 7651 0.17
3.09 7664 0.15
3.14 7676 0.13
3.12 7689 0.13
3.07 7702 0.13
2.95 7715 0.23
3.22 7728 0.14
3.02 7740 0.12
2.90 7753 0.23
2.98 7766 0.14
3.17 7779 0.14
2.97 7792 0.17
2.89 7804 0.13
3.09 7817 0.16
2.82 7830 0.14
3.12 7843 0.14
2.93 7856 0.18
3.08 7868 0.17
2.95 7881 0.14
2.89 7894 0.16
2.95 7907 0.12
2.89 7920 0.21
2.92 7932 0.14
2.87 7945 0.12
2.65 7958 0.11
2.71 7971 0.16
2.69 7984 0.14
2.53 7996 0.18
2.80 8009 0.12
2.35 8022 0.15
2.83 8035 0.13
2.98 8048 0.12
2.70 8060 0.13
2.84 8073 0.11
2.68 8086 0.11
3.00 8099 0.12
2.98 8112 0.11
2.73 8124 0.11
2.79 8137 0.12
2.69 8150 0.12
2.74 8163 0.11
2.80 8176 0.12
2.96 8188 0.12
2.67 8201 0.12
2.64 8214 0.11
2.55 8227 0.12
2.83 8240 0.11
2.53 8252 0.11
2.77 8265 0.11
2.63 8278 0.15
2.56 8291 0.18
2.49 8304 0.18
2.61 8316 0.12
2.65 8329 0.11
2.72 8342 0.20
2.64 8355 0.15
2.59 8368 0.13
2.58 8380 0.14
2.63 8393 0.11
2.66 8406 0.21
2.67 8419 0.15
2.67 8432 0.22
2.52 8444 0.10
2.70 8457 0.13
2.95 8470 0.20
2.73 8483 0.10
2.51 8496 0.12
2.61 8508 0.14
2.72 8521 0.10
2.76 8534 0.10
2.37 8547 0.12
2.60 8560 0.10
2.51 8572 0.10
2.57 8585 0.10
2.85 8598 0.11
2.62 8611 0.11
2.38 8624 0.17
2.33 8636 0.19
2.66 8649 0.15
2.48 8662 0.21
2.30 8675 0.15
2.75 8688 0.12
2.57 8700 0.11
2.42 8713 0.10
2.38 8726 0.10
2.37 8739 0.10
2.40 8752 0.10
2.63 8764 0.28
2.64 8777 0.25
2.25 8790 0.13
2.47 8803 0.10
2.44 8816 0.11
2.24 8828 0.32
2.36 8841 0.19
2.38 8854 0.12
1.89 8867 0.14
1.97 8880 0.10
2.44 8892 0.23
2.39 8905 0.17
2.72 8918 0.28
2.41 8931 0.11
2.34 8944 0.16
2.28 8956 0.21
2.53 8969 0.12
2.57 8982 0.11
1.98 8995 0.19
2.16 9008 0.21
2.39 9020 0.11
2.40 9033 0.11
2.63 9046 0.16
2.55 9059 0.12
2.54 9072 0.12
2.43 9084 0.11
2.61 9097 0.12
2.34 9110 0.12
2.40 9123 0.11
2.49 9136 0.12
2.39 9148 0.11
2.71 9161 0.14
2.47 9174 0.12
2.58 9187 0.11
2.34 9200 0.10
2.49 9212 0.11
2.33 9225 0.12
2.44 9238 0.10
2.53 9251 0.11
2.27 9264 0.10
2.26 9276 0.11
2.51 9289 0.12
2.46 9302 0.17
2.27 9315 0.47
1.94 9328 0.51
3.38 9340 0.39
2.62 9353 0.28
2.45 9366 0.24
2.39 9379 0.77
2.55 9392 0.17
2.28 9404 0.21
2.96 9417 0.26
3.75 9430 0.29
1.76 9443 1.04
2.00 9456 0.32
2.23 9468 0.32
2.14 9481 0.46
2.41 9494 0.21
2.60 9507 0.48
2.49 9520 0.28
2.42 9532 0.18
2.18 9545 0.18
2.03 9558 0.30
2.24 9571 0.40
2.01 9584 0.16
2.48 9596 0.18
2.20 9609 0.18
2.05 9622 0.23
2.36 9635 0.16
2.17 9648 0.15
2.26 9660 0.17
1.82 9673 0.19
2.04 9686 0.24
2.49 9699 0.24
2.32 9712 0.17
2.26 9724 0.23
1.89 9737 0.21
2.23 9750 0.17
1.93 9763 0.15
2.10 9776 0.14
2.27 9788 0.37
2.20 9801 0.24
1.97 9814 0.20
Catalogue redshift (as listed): 0.04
